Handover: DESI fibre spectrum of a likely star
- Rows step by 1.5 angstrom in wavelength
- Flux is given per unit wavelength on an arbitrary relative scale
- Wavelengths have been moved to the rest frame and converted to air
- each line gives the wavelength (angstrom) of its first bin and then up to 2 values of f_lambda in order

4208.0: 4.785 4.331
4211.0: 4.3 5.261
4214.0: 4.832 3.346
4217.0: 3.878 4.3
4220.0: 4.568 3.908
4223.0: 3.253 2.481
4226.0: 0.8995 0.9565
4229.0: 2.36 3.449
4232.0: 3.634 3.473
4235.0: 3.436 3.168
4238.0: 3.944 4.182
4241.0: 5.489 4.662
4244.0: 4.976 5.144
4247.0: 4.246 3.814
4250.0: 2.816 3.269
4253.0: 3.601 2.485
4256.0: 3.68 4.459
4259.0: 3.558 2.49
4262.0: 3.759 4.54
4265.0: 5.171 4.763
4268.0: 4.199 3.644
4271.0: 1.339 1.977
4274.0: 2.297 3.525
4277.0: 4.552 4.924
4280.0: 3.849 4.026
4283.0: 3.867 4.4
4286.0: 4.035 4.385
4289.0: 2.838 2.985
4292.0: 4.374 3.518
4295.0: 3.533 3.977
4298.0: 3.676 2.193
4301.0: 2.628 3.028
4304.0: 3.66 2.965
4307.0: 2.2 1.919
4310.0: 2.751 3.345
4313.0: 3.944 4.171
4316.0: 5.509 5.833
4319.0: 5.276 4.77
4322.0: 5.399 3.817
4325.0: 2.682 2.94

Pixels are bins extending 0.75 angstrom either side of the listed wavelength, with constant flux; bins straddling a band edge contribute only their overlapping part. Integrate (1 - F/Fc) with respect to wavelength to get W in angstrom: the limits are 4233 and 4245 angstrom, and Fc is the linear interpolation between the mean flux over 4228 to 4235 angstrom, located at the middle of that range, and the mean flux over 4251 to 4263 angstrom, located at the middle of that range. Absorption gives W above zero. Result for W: -3.5 angstrom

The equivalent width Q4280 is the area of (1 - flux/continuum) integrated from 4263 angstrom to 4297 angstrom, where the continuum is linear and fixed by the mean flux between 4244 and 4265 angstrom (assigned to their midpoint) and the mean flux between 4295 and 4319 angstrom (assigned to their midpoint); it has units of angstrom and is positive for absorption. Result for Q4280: -1.0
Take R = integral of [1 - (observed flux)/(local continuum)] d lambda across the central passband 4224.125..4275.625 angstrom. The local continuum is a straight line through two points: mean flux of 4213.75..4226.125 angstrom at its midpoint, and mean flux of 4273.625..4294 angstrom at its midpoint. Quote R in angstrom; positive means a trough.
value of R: 3.05 angstrom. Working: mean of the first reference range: 3.57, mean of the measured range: 3.49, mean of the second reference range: 3.86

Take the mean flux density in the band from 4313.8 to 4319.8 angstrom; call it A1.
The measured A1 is 5.2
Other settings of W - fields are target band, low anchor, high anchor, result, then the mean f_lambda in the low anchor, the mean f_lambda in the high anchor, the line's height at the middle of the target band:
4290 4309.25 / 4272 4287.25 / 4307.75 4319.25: 3.9 angstrom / 3.8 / 4.04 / 3.94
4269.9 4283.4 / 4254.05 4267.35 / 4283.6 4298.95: 1.6 angstrom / 3.91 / 3.75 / 3.83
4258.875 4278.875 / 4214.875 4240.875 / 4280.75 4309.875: -1.6 angstrom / 3.3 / 3.37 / 3.34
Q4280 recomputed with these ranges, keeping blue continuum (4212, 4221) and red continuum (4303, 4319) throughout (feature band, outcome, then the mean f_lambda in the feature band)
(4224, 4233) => 4.1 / 2.32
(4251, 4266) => 1.2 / 3.73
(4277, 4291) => -0.3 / 3.97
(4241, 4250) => -0.8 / 4.5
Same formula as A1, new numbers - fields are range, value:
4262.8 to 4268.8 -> 4.66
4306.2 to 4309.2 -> 2.08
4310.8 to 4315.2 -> 3.82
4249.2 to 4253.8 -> 3.23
